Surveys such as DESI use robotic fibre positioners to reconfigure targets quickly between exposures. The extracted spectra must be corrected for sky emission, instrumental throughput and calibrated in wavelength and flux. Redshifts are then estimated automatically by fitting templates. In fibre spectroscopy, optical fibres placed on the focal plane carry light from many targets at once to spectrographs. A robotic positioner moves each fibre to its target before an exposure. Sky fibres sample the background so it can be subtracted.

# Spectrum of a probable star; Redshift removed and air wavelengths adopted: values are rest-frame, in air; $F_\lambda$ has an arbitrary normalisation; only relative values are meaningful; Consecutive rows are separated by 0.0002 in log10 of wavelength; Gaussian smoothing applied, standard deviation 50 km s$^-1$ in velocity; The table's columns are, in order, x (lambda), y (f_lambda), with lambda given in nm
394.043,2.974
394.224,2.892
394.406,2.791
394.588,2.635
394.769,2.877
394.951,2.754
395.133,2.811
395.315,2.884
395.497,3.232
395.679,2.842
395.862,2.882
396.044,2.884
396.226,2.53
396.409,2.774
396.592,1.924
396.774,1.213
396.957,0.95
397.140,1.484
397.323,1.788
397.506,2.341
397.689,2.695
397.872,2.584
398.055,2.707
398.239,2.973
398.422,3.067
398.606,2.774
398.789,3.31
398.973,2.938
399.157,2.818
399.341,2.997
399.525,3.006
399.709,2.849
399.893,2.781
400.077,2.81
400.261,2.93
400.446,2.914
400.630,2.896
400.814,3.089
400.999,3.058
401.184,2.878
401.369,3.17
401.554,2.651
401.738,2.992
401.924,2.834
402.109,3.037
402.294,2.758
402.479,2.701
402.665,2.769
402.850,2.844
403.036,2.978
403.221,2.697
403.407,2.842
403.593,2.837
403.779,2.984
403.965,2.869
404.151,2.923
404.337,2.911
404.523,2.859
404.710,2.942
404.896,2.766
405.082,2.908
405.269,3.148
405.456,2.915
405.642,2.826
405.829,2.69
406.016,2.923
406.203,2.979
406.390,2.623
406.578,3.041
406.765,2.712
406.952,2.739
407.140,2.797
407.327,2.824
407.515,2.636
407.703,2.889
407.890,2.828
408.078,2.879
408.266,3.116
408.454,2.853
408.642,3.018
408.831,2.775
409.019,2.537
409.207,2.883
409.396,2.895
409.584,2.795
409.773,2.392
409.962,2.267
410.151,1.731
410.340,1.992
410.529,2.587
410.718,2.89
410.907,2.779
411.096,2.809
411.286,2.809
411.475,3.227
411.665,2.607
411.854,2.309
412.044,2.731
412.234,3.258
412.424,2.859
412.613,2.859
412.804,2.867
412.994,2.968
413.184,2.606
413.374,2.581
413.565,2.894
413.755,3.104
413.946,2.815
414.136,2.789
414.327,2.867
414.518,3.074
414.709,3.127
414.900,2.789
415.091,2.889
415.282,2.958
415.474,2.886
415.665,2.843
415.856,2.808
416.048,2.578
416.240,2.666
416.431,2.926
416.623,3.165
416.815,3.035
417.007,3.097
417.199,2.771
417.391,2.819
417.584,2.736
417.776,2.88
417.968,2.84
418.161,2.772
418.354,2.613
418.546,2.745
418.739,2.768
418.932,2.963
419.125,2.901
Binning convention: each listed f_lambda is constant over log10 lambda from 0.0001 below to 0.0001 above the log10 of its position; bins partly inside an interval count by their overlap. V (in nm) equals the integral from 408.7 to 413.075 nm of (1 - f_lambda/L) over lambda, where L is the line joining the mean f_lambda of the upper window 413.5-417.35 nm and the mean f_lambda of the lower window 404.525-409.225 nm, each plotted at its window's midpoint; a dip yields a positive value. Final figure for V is 0.28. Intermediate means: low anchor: 2.85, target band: 2.69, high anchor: 2.9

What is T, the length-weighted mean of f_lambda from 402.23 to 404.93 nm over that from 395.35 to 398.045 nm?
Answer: 1.23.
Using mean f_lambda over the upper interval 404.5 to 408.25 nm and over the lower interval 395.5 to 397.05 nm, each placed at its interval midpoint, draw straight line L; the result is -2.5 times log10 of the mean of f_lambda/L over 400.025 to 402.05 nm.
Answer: -0.15 mag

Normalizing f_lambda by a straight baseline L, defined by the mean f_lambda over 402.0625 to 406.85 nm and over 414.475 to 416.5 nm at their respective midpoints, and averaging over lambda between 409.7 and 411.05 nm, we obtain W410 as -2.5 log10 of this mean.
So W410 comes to 0.195 mag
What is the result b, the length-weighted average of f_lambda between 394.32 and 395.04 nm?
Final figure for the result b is 2.77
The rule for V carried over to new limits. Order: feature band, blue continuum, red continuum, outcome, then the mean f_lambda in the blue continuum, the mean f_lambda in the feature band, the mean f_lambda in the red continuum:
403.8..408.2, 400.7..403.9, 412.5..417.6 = 0.04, 2.89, 2.86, 2.87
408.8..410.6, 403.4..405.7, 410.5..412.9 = 0.24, 2.91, 2.47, 2.82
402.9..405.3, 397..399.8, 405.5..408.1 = -0.11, 2.66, 2.89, 2.81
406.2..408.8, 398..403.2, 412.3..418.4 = 0.04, 2.91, 2.85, 2.86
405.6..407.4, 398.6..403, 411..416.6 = 0.04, 2.91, 2.81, 2.85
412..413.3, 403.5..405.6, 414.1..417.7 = 0.01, 2.91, 2.88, 2.89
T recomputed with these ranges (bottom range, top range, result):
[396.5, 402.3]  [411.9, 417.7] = 1.08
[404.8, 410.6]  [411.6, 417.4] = 1.04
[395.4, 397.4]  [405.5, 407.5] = 1.26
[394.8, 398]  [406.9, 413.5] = 1.14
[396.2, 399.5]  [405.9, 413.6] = 1.12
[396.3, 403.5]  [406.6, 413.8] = 1.02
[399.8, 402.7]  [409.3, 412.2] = 0.90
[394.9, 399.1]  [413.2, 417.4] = 1.14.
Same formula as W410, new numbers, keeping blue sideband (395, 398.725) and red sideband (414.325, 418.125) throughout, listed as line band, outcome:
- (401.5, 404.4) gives -0.10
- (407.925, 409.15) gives -0.05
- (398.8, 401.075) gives -0.16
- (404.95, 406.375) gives -0.09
